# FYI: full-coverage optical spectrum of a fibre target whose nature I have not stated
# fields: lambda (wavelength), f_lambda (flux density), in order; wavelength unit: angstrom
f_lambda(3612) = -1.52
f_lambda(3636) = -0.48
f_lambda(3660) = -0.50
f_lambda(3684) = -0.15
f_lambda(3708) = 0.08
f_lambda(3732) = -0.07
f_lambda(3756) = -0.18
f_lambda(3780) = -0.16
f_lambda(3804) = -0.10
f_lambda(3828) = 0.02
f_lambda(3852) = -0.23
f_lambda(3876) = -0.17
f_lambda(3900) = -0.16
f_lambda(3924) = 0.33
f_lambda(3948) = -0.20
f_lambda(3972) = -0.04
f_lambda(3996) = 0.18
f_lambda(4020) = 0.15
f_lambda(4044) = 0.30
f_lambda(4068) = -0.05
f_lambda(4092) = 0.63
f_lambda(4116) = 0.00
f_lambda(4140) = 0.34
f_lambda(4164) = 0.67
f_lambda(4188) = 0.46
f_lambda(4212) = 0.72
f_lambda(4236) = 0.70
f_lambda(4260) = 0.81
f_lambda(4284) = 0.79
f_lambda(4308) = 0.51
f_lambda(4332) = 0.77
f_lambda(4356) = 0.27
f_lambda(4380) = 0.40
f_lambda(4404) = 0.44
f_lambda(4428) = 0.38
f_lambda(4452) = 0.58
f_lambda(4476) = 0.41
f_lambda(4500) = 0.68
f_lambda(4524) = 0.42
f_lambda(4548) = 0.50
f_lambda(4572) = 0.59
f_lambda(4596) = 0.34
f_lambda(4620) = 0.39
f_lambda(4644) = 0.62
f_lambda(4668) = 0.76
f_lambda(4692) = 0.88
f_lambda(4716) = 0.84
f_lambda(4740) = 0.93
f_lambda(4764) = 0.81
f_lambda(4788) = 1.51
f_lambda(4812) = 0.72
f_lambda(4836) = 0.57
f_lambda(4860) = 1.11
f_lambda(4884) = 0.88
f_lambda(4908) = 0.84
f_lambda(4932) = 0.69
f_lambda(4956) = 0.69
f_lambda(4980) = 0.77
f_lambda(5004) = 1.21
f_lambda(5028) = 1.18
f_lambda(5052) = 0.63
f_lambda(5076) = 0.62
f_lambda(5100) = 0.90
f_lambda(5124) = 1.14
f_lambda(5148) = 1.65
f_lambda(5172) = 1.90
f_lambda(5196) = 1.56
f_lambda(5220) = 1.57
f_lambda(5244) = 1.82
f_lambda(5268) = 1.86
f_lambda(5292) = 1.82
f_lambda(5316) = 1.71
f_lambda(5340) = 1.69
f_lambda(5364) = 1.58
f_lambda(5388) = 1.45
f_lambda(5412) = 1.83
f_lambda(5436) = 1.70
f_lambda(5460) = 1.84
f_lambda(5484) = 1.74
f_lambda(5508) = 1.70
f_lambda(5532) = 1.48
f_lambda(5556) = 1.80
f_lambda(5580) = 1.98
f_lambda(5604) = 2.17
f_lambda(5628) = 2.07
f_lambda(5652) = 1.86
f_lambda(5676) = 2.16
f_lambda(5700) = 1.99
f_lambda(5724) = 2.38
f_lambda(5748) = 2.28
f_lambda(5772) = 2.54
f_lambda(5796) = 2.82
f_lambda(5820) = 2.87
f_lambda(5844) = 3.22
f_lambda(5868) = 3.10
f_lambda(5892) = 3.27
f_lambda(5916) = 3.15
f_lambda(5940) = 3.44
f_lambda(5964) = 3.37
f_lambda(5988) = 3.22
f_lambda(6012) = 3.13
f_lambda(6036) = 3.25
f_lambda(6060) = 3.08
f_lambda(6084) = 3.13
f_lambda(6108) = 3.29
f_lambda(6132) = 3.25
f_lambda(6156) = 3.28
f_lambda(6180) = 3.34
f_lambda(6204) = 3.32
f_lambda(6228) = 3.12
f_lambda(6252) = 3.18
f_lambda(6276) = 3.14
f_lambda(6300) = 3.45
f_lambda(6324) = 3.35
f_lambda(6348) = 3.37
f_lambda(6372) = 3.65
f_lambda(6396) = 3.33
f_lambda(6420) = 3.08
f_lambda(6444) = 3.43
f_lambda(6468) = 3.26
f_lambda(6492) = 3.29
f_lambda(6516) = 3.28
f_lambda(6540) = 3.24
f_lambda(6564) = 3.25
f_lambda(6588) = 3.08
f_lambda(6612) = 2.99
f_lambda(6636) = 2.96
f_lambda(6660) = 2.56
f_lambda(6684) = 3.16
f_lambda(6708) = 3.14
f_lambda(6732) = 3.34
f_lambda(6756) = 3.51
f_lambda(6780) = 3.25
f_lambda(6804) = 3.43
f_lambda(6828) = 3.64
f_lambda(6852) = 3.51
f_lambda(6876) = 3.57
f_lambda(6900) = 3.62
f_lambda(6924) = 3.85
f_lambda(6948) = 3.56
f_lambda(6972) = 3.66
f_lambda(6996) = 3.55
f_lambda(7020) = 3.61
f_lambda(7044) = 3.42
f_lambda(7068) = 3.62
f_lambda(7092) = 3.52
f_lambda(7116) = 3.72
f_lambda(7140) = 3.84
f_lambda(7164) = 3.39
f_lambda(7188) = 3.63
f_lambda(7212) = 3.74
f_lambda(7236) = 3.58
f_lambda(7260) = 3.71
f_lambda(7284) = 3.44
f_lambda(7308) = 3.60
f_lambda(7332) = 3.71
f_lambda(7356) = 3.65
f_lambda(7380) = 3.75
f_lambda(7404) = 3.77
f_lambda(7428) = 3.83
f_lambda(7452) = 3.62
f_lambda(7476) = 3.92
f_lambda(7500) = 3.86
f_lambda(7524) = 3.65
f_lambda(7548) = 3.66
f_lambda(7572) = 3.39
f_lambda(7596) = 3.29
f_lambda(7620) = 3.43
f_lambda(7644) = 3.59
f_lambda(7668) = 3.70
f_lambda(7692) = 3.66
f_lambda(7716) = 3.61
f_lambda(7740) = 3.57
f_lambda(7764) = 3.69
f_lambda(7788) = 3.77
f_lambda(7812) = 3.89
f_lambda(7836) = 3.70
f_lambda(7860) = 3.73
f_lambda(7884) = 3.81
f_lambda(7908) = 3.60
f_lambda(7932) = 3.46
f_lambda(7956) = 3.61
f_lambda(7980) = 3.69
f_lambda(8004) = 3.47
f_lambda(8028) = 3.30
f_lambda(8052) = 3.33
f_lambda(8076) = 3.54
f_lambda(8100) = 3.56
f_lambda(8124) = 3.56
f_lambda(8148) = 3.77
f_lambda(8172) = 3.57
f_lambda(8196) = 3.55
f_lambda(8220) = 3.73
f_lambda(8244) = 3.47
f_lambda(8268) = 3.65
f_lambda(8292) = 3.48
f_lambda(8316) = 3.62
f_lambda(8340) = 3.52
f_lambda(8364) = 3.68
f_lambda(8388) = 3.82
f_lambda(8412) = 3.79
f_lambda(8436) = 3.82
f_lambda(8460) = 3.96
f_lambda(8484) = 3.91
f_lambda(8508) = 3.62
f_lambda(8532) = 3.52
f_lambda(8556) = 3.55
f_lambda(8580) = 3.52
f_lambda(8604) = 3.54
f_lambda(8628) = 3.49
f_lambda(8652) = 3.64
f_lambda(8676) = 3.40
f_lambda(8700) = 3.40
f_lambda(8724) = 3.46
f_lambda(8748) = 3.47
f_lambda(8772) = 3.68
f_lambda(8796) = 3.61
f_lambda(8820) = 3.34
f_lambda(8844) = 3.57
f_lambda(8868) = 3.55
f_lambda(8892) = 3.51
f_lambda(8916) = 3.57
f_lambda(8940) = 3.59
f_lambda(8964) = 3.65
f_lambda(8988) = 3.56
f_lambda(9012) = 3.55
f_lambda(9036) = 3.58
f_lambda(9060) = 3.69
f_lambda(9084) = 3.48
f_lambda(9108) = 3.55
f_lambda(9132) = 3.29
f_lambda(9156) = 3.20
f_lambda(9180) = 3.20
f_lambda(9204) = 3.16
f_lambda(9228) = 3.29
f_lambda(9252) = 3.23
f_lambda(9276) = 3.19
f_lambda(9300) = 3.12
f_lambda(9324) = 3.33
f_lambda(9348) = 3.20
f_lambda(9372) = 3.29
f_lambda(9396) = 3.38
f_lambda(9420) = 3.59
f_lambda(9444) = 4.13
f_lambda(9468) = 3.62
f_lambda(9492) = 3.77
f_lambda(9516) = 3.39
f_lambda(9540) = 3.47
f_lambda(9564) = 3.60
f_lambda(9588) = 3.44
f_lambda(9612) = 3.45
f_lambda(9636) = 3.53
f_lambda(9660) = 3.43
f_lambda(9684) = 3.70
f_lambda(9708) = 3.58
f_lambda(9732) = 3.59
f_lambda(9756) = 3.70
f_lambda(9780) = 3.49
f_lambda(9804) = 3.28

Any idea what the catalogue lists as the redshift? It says 0.287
